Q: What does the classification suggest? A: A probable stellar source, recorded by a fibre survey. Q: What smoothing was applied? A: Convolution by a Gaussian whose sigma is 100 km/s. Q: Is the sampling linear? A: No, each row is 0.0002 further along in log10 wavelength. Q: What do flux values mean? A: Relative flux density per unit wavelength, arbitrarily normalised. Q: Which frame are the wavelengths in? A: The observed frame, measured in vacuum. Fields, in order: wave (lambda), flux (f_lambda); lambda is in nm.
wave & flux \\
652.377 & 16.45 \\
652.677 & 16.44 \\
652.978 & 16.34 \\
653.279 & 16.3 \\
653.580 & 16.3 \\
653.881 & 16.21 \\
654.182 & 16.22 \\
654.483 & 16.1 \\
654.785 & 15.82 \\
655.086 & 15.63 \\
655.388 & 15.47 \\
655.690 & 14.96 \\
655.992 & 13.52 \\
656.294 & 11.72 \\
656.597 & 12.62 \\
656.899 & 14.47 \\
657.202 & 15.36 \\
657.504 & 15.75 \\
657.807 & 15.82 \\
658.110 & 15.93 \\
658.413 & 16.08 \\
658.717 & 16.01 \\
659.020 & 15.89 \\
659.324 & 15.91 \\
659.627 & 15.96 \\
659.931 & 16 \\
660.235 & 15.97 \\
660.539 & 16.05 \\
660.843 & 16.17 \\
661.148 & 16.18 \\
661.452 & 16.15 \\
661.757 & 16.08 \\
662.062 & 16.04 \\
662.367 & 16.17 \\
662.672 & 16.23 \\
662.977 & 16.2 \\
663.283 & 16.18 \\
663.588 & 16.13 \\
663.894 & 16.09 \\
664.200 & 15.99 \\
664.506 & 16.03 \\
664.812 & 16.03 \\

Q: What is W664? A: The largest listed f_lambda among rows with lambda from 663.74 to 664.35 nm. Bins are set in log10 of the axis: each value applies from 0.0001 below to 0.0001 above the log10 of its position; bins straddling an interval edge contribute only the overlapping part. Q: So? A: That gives 16.09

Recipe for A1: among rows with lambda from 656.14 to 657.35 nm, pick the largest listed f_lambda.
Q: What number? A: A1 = 15.36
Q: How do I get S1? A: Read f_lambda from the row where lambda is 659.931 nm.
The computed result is 16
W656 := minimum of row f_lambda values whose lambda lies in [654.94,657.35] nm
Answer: 11.72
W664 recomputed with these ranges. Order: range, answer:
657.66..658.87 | 16.08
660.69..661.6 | 16.18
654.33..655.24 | 16.1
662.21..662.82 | 16.23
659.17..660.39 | 16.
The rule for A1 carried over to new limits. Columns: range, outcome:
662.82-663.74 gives 16.2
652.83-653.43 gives 16.34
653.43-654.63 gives 16.3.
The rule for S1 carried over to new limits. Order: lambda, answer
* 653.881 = 16.21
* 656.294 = 11.72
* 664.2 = 15.99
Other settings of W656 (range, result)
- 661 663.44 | 16.04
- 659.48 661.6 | 15.96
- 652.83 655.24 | 15.63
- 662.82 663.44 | 16.18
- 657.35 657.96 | 15.75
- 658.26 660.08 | 15.89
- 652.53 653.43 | 16.3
